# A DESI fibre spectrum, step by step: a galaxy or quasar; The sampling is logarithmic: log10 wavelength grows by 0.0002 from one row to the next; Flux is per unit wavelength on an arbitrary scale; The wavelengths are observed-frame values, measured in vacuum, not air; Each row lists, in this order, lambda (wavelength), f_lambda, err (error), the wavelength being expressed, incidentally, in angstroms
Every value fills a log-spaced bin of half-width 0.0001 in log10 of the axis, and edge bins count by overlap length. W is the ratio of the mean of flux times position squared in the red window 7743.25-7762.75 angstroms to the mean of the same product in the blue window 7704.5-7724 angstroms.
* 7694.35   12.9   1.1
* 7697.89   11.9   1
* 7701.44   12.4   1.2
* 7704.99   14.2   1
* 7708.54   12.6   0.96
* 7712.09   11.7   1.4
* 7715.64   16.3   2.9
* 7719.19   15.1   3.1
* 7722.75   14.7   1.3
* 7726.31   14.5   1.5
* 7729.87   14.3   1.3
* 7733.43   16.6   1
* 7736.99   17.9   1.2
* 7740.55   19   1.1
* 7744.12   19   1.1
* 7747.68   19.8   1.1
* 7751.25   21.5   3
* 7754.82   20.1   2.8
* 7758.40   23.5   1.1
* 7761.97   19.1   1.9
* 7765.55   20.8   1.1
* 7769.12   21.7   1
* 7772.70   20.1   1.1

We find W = 1.48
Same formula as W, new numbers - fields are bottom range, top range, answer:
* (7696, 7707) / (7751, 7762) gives 1.68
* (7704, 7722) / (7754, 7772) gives 1.52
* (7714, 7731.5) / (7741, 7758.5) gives 1.37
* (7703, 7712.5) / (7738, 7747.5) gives 1.48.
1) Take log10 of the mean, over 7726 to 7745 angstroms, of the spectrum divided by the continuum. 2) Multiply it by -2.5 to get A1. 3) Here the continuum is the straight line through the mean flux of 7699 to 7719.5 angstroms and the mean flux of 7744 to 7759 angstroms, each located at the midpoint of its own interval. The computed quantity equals 0.07 mag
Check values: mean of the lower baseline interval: 13.6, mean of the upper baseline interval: 20.8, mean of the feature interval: 17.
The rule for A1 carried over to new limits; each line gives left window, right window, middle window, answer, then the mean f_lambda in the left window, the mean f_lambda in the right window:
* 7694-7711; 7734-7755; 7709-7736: 0.08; 12.7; 19.3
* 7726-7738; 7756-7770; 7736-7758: -0.08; 15.9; 21.2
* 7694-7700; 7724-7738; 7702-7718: -0.01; 12.3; 15.7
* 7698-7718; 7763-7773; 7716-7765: -0.04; 13.4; 20.8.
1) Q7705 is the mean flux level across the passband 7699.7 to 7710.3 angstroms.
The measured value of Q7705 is 13.1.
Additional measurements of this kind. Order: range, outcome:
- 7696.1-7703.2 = 12.2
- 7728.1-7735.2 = 15.5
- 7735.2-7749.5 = 18.9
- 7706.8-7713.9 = 12.2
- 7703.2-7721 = 14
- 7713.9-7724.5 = 15.4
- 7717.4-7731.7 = 14.7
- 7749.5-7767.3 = 21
